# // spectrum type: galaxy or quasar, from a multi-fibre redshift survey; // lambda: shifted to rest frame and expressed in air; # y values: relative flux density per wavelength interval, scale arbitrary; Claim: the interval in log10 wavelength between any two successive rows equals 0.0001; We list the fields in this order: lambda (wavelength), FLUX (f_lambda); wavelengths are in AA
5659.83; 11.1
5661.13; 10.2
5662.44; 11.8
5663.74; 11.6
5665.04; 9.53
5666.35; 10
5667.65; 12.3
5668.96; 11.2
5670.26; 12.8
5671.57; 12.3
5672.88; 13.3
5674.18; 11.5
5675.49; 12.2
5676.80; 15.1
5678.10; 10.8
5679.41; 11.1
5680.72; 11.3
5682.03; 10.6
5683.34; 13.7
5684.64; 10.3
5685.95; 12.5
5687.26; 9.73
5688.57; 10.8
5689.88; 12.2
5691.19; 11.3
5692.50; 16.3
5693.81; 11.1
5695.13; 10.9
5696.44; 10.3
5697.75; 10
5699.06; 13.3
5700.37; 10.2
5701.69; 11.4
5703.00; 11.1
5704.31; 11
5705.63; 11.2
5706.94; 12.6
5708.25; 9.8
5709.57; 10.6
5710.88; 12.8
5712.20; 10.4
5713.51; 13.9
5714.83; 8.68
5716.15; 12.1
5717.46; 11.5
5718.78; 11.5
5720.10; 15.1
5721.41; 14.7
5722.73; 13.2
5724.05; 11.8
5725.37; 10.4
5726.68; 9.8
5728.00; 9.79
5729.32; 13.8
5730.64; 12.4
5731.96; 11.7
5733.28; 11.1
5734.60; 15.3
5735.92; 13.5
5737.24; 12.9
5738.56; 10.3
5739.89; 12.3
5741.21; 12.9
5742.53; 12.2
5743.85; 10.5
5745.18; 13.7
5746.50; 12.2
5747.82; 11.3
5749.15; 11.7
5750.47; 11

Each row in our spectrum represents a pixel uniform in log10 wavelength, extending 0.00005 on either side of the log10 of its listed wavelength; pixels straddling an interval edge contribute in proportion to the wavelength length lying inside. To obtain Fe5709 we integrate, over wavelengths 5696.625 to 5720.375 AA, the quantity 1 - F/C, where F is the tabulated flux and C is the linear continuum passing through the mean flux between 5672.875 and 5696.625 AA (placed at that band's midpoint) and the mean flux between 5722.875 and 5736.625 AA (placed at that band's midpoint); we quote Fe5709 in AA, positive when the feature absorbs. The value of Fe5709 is 1.0 AA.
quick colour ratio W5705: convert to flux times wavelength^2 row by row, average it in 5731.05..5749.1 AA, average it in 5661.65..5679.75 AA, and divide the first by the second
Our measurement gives 1.06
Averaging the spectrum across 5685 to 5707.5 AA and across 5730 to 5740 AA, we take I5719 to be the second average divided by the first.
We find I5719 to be 1.1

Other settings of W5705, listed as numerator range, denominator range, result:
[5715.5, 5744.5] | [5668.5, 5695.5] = 1.04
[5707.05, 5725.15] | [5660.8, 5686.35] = 1.04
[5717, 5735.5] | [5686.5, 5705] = 1.09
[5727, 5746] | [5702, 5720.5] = 1.07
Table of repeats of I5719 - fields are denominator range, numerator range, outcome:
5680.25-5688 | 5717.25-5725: 1.14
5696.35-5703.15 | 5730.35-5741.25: 1.12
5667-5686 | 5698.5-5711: 0.94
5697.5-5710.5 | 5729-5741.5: 1.12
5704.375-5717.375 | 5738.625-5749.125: 1.06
